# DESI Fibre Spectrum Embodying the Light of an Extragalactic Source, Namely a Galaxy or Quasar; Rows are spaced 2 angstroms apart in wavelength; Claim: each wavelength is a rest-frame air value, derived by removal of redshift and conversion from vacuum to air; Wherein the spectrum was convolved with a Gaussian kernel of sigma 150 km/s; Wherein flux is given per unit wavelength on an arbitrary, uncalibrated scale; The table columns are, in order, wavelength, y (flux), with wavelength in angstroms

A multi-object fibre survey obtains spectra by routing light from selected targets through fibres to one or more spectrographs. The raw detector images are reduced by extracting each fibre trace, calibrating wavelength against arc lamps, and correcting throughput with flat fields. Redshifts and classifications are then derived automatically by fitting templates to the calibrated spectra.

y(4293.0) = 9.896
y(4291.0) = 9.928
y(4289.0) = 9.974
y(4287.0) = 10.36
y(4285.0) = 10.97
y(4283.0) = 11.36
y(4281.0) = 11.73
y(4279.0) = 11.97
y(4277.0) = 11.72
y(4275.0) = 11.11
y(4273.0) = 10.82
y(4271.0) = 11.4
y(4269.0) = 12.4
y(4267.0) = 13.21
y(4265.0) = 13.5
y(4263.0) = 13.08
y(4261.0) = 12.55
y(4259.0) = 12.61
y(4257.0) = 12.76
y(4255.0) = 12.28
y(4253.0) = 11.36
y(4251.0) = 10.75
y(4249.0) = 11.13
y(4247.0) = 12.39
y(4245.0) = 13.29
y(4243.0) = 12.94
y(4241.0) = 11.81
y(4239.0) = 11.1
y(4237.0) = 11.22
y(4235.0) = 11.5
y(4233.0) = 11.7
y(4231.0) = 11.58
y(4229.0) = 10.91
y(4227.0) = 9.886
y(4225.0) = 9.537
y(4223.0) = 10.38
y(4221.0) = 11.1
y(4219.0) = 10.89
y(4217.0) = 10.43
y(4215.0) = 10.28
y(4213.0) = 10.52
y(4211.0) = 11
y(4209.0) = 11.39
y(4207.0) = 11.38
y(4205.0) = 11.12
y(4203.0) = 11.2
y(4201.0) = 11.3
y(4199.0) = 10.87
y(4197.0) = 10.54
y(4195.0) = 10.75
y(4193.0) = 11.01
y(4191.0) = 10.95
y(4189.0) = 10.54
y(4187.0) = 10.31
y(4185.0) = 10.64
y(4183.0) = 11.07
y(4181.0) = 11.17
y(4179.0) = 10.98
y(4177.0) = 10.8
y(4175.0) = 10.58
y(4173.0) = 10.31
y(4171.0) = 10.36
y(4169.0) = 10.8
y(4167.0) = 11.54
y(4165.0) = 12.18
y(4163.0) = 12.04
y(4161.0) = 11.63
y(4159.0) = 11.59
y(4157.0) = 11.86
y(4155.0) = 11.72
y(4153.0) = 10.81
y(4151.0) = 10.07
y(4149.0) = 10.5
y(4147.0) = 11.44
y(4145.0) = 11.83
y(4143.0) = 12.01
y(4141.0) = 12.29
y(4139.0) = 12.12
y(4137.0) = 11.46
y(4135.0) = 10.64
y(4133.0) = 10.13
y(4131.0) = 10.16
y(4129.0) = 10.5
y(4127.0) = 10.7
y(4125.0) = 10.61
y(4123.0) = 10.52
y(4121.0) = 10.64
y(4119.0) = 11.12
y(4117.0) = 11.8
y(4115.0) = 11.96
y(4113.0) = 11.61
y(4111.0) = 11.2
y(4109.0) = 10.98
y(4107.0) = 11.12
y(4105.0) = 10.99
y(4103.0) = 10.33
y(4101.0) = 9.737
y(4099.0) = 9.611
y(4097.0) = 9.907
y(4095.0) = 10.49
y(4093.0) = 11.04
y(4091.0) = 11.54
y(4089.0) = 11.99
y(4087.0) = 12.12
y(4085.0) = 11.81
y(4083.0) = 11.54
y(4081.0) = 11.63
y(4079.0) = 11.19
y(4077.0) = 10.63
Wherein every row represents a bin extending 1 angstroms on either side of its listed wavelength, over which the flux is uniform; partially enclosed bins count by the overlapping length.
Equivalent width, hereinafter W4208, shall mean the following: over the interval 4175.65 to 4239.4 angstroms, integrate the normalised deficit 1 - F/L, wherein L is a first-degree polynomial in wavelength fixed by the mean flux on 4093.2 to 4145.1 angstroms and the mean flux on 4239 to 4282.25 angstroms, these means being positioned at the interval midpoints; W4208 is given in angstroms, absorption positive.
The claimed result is 4.3 angstroms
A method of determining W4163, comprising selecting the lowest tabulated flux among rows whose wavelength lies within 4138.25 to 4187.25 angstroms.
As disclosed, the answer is 10.07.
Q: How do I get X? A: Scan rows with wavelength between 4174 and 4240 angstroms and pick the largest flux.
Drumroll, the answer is 11.7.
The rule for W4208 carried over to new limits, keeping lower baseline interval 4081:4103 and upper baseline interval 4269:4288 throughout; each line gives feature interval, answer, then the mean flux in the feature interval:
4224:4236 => 0.4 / 10.9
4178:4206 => 0.7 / 10.9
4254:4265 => -1.4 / 12.7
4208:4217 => 0.4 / 10.8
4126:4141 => 0.2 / 10.9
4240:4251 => -0.9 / 12.2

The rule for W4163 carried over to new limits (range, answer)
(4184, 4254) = 9.537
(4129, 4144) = 10.13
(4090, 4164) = 9.611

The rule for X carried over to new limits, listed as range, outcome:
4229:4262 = 13.29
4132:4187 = 12.29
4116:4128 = 11.8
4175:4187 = 11.17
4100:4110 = 11.12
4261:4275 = 13.5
